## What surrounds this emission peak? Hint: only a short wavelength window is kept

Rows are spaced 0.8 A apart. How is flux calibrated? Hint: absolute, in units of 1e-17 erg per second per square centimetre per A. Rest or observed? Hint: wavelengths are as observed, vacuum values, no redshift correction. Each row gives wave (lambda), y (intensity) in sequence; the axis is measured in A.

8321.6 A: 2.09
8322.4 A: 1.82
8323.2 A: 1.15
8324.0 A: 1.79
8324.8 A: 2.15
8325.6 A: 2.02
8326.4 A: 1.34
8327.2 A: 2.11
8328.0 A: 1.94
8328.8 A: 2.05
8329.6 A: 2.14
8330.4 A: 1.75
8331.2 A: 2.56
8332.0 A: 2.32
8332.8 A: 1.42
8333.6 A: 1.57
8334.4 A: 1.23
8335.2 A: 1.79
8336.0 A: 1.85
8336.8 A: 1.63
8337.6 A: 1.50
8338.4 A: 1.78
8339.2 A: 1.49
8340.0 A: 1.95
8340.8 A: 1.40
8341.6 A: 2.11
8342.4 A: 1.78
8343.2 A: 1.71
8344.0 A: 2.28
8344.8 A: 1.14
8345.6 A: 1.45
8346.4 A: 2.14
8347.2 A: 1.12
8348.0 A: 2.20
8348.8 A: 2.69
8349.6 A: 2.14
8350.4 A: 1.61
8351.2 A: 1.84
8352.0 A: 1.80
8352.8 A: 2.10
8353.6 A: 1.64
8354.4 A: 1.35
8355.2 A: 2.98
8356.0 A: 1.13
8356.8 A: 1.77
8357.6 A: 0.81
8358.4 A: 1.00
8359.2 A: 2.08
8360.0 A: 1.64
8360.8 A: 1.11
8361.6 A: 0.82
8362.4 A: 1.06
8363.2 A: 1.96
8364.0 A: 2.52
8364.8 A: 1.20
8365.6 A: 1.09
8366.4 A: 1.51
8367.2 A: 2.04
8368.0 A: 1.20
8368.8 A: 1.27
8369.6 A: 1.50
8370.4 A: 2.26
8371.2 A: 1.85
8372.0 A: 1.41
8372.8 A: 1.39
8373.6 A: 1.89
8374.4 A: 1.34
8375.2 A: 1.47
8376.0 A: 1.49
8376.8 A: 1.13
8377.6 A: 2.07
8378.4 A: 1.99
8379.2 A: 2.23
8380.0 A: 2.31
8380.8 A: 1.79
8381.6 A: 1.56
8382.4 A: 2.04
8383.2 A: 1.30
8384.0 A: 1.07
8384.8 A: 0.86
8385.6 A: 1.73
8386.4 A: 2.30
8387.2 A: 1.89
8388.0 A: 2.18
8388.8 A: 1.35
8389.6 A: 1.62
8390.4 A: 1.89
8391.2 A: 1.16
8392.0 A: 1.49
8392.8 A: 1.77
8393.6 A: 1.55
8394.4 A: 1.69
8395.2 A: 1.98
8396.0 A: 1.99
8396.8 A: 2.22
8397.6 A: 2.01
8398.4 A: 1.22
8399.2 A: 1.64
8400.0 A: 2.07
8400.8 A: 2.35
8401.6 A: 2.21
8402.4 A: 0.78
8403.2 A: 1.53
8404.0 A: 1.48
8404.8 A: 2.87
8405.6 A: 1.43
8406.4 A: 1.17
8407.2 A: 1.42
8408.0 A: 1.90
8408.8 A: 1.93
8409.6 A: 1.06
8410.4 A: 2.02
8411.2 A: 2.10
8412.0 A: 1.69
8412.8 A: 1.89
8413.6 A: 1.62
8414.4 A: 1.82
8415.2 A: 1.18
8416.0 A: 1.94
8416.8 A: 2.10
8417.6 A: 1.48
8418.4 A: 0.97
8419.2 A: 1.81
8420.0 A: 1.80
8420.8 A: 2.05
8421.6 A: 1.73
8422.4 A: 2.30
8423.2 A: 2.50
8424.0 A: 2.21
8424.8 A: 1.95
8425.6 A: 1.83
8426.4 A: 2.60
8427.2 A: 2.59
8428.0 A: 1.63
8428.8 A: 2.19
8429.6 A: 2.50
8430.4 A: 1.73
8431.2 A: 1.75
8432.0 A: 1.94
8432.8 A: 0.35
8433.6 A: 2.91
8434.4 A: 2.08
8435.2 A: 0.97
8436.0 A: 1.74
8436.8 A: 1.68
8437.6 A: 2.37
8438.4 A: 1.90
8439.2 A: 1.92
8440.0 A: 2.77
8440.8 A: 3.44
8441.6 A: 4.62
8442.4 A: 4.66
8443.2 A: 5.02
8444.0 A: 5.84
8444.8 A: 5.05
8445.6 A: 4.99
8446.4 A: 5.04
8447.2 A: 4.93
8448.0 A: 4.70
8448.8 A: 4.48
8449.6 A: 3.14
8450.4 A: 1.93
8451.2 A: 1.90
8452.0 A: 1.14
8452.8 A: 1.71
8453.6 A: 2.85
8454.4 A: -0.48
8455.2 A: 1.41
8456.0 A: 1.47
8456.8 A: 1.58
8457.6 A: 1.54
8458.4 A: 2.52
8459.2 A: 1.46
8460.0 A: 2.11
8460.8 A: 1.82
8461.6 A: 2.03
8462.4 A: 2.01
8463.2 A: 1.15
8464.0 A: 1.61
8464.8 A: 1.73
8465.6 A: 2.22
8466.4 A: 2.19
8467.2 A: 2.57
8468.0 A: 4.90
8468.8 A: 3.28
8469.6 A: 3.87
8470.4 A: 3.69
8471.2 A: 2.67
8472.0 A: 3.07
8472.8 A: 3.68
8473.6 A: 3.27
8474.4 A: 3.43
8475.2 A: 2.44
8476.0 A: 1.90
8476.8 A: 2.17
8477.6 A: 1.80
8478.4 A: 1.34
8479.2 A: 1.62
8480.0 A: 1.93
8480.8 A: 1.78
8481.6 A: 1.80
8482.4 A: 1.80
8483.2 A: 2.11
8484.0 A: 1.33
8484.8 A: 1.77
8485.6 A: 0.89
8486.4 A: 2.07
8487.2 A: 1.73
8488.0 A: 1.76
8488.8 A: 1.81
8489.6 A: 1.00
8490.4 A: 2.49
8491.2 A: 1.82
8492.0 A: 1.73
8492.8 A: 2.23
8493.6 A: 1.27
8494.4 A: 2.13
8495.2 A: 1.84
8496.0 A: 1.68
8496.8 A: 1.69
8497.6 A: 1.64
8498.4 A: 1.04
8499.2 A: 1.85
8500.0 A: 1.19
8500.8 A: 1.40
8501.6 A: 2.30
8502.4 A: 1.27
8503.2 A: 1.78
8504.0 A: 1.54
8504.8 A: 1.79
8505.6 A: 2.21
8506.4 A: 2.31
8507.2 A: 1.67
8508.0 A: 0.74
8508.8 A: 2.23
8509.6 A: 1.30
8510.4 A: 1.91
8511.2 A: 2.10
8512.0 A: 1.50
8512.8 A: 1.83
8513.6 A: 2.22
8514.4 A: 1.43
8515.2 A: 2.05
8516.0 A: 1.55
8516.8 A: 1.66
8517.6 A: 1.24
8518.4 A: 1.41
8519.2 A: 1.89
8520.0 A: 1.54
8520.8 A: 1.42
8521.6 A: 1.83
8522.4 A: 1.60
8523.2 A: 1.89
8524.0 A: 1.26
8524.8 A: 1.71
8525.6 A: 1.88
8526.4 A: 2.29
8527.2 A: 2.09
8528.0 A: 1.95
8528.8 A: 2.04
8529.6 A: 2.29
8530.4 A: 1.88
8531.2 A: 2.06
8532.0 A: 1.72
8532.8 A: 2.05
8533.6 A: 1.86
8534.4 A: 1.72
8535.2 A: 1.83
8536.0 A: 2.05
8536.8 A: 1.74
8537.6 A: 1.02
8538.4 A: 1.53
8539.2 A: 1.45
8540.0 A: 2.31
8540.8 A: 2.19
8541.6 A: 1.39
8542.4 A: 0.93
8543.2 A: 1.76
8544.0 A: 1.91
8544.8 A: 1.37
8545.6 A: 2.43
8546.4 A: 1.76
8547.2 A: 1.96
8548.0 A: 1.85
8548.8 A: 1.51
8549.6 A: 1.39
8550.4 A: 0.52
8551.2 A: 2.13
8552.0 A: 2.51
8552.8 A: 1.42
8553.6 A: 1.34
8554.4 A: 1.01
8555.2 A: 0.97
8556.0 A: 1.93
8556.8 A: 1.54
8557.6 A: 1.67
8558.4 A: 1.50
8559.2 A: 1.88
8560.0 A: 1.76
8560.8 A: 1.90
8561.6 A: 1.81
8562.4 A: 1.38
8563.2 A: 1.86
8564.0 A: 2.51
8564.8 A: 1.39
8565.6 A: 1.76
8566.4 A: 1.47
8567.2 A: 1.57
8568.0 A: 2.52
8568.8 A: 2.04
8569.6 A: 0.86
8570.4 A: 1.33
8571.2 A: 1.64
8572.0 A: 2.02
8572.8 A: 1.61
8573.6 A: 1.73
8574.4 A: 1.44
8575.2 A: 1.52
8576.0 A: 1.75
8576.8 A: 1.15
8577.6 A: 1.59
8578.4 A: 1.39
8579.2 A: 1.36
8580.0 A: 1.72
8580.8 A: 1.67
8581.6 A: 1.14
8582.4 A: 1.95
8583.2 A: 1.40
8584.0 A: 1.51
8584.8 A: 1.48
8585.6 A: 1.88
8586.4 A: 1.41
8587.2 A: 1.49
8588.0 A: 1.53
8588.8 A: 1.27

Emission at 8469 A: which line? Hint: [N II] 6583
